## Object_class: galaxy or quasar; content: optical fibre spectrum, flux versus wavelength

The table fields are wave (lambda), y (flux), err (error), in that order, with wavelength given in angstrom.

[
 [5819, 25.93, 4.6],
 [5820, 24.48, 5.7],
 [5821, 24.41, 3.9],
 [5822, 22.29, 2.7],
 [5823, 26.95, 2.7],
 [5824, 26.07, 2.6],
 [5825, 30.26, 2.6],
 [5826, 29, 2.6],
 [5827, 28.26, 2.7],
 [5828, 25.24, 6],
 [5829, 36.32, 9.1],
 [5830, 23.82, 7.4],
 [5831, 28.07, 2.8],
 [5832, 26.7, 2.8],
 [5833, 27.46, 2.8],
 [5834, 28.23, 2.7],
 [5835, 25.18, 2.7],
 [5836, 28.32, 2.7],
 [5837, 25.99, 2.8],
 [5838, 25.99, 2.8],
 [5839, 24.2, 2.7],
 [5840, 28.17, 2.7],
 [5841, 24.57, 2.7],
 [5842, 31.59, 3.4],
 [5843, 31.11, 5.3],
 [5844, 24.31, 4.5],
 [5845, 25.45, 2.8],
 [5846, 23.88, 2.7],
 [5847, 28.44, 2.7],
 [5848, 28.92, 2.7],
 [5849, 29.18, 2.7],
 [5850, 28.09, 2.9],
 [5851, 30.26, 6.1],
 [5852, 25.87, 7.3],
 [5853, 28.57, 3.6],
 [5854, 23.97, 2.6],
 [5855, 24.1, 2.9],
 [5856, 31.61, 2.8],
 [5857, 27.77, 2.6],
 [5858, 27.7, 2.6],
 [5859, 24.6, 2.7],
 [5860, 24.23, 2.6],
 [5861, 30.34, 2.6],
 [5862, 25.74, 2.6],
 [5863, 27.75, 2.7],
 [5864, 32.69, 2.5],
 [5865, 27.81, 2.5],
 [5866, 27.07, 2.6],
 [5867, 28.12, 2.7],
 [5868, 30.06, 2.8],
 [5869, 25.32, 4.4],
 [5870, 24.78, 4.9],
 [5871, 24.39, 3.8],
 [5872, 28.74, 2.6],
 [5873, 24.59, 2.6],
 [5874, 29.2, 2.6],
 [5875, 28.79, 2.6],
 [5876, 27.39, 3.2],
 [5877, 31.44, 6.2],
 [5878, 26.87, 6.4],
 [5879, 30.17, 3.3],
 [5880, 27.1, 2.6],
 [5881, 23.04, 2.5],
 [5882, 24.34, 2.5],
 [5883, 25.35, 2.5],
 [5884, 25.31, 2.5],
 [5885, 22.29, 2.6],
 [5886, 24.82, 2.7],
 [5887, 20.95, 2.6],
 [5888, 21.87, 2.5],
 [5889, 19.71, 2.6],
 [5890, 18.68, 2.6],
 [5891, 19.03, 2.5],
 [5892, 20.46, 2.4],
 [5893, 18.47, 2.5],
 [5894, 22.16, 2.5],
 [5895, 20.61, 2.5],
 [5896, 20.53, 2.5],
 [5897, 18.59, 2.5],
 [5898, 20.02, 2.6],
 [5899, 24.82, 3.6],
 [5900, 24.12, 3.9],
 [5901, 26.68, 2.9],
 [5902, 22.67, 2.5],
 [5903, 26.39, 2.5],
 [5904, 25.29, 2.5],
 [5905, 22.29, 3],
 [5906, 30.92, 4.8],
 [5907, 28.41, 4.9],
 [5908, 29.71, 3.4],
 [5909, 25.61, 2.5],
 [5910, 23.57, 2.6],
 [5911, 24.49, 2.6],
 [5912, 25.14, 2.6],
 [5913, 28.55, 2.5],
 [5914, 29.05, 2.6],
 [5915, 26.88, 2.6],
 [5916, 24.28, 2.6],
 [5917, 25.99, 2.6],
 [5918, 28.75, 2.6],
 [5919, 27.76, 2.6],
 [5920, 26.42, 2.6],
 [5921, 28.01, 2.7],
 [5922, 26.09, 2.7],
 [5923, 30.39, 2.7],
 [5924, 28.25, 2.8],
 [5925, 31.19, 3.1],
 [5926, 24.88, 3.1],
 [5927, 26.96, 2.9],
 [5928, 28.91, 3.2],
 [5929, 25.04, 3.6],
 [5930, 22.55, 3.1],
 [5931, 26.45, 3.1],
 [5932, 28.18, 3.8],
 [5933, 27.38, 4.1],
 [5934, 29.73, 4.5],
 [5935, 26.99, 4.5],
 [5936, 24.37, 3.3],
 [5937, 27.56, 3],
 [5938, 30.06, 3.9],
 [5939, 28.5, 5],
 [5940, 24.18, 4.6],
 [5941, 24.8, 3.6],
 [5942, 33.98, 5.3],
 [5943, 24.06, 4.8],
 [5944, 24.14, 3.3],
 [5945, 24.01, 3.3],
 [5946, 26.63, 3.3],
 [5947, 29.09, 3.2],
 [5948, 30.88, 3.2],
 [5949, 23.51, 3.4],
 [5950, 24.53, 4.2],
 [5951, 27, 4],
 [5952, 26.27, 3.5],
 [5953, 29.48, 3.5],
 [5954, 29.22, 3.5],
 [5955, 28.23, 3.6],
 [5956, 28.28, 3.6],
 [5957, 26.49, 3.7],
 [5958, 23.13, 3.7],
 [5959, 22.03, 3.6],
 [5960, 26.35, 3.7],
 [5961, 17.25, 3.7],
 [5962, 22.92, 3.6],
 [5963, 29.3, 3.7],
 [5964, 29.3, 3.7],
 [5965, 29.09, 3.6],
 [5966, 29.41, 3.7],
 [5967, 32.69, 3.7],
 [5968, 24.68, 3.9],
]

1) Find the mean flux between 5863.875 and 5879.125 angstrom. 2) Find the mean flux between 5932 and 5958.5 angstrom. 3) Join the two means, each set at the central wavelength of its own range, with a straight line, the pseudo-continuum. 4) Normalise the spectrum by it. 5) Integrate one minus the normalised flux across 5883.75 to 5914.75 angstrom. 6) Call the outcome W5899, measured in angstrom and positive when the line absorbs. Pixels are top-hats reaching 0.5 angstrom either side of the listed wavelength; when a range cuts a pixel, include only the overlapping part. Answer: 4.4 angstrom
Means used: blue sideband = 27.8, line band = 23.6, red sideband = 27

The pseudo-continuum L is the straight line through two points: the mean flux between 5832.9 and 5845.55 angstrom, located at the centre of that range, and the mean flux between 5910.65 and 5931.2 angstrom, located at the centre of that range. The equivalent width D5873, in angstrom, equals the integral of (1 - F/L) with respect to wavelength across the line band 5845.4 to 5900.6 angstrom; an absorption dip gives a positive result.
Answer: 3.0 angstrom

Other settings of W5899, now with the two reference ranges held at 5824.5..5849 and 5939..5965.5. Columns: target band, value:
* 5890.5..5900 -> 2.2 angstrom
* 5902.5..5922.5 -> 0.1 angstrom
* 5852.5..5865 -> -0.1 angstrom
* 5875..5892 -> 1.7 angstrom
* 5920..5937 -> -0.4 angstrom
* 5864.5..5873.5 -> 0.1 angstrom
